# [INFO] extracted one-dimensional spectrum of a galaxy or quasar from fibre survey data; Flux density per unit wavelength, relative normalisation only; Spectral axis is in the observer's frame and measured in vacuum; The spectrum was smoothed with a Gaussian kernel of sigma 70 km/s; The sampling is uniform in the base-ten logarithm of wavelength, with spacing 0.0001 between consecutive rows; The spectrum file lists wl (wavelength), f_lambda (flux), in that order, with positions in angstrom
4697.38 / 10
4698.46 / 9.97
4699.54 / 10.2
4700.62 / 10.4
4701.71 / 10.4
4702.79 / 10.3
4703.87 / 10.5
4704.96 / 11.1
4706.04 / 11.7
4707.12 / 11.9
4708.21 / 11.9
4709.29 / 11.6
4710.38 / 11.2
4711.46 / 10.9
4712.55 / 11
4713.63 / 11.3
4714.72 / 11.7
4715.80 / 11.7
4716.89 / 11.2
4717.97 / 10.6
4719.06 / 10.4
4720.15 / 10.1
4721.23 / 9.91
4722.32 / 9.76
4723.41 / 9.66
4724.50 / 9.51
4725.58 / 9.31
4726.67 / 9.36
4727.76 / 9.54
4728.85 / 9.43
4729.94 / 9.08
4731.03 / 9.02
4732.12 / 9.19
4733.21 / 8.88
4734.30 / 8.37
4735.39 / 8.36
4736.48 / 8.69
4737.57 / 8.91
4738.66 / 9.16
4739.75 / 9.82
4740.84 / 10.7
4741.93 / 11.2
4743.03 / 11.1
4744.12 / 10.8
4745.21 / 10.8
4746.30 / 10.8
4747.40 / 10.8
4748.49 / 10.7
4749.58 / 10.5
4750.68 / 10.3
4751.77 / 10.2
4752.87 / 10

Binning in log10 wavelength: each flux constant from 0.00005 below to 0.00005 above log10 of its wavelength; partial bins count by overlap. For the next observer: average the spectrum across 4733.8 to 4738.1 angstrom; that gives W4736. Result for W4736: 8.59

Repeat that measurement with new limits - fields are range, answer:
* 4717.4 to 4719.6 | 10.5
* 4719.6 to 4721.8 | 10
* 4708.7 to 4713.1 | 11.2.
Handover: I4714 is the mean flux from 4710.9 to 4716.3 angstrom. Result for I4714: 11.3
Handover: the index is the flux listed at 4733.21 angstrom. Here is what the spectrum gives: 8.88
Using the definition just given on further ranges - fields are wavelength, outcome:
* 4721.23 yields 9.91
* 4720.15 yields 10.1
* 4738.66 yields 9.16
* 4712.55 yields 11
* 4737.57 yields 8.91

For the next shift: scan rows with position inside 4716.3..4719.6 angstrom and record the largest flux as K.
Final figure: 11.2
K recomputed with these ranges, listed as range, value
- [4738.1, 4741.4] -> 10.7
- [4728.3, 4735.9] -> 9.43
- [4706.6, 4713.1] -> 11.9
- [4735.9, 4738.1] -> 8.91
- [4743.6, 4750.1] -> 10.8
